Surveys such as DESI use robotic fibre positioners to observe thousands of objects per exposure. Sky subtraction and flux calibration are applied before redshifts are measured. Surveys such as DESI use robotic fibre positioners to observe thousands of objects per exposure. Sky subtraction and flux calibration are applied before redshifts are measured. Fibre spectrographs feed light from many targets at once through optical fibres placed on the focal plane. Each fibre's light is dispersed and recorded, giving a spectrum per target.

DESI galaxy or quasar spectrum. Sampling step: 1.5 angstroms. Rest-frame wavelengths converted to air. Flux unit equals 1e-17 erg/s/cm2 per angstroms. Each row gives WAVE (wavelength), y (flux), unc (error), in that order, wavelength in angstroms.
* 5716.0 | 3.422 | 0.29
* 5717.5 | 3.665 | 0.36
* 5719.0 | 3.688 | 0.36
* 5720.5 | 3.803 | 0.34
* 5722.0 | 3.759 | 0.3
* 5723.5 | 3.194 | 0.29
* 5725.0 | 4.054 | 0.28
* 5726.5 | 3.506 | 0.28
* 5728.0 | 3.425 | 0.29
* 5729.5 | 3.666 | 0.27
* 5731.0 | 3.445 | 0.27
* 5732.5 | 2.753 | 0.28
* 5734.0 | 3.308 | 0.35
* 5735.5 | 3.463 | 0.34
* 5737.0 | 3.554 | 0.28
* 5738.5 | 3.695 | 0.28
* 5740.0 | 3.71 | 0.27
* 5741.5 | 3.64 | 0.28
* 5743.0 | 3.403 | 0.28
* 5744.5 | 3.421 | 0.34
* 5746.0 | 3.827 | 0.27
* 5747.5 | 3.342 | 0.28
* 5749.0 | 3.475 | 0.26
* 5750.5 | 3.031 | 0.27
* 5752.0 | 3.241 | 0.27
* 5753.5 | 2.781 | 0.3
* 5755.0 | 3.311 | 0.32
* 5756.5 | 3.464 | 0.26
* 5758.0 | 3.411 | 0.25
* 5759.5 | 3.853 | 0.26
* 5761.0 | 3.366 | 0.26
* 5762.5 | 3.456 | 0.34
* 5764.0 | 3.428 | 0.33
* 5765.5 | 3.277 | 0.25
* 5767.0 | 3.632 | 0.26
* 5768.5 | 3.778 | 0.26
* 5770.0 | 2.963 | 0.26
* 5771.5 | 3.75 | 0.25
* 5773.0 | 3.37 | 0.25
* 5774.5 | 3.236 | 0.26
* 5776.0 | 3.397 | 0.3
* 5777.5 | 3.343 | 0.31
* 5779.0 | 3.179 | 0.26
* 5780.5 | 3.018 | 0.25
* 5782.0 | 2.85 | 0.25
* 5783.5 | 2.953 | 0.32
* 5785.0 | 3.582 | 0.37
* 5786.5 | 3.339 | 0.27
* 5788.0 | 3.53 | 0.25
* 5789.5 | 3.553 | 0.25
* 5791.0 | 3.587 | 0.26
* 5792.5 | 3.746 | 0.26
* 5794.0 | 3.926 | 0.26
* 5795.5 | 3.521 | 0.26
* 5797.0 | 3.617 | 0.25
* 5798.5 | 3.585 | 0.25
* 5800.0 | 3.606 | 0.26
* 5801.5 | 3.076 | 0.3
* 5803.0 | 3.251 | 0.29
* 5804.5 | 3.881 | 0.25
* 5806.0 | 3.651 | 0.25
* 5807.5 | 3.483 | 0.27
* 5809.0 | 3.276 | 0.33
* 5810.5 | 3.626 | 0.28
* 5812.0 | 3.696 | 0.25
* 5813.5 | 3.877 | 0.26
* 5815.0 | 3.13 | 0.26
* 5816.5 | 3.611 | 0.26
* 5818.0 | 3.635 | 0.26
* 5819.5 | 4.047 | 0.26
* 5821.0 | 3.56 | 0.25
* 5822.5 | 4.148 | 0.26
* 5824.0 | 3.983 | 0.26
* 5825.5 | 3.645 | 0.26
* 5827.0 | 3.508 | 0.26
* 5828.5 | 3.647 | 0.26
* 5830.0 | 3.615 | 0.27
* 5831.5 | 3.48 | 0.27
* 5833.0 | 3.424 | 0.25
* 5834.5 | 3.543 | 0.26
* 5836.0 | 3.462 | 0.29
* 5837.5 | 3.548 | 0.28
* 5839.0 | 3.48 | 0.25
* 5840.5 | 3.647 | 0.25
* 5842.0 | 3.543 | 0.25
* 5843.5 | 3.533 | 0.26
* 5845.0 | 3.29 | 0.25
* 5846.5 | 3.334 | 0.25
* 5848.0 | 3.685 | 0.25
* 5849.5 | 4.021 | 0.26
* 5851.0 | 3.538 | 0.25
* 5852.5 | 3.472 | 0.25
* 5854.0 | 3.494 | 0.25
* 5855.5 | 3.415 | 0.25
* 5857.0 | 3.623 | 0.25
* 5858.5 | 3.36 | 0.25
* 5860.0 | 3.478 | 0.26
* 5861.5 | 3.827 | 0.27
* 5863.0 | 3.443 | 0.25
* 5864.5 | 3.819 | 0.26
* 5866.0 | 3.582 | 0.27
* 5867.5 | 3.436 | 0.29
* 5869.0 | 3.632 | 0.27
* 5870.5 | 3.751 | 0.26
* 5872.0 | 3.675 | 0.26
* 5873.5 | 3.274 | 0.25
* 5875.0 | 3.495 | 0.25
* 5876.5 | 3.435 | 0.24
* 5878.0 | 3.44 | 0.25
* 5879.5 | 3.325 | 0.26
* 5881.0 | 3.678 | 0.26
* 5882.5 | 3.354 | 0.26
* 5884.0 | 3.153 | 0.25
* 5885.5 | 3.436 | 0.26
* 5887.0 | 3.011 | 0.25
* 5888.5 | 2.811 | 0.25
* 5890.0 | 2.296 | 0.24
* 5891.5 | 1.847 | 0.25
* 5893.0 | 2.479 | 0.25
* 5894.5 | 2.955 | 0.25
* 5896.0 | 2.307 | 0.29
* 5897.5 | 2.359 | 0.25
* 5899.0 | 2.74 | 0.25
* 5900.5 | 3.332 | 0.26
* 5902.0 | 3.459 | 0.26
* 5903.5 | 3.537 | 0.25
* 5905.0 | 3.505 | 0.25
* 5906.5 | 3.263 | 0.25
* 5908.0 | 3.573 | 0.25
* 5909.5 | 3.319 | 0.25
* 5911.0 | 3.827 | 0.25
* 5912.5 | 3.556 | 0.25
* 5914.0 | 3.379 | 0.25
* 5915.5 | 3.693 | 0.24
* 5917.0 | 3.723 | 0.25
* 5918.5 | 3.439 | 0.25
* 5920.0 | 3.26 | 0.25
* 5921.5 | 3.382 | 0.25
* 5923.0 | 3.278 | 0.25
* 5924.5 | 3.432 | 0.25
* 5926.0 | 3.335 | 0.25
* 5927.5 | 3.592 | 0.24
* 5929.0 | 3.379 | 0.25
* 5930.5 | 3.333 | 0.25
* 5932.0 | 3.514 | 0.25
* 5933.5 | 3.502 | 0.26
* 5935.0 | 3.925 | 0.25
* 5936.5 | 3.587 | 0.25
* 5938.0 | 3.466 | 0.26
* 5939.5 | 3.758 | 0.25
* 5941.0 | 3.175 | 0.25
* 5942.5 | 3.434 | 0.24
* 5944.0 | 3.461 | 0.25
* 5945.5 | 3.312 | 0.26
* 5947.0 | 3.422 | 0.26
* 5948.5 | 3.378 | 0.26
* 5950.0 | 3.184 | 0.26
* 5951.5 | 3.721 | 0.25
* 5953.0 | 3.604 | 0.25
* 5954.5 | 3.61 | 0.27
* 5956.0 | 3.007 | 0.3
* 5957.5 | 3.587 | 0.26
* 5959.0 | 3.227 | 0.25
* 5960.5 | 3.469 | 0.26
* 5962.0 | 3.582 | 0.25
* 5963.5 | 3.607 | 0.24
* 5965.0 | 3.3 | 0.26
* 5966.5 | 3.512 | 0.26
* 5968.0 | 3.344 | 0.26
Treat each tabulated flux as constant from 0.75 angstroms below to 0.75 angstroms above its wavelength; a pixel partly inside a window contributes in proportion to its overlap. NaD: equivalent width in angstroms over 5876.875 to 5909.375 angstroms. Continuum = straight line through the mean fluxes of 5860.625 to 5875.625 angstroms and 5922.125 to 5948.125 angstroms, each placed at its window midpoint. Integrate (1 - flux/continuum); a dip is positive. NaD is 4.5 angstroms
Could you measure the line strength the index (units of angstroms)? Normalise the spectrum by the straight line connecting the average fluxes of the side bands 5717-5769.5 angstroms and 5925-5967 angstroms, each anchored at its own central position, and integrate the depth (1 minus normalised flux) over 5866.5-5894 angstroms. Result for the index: 2.1 angstroms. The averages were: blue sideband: 3.48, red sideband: 3.46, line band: 3.2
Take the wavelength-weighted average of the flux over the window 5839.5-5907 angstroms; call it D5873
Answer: 3.31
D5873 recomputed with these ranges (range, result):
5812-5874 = 3.59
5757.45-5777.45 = 3.45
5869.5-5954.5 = 3.32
